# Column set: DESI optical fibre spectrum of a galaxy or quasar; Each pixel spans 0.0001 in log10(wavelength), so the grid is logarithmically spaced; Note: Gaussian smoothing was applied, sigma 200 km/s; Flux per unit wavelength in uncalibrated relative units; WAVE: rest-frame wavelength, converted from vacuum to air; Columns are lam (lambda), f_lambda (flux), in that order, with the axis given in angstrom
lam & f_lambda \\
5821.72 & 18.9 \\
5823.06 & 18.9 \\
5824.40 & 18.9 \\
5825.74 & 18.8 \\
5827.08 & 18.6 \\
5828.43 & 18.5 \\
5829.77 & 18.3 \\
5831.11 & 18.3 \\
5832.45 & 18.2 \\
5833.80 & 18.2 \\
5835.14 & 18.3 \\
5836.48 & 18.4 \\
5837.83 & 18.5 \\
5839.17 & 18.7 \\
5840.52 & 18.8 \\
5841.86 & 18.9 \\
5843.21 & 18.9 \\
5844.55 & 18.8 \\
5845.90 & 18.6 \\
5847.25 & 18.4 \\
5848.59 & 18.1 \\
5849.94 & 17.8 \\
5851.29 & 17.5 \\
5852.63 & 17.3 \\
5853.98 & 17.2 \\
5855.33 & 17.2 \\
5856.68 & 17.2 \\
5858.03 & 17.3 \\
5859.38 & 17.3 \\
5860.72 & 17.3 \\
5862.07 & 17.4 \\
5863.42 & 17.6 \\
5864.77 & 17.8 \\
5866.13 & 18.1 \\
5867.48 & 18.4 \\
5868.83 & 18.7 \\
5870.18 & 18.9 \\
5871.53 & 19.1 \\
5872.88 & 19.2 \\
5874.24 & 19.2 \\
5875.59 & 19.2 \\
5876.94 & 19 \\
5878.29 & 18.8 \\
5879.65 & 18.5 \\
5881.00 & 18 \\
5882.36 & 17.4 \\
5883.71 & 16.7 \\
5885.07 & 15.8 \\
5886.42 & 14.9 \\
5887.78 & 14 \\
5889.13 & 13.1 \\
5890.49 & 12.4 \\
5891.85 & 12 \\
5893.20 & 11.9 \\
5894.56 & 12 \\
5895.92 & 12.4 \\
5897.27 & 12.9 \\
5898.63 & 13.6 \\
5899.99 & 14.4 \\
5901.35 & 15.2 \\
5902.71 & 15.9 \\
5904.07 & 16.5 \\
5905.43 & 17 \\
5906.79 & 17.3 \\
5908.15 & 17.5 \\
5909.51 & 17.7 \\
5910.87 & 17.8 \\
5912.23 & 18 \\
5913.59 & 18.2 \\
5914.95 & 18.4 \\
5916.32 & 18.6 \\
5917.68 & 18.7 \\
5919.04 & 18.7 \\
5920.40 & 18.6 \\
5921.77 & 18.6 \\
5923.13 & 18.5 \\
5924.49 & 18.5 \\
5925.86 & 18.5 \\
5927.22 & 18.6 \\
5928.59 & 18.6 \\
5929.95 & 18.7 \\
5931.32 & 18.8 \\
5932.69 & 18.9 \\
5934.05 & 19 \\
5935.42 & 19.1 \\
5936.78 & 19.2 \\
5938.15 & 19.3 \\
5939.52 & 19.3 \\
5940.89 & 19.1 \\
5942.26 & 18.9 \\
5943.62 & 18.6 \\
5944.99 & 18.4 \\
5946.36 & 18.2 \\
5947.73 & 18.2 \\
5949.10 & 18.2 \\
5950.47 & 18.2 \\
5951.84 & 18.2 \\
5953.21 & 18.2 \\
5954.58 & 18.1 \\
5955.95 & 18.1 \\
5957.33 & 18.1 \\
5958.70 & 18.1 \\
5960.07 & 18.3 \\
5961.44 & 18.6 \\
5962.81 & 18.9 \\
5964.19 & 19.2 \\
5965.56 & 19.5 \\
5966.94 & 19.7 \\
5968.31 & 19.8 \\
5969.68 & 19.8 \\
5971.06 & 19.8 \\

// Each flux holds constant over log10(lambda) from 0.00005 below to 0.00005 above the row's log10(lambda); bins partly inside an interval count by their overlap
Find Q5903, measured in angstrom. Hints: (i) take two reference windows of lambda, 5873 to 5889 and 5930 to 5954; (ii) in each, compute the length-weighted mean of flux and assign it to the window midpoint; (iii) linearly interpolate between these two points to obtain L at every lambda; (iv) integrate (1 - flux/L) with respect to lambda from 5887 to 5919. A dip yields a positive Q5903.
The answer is 4.2 angstrom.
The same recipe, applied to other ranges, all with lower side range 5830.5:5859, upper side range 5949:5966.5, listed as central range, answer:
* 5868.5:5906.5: 4.8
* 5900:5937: 0.6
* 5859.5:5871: 0.1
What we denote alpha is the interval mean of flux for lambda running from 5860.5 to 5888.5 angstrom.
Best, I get 17.8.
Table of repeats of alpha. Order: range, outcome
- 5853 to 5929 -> 17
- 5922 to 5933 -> 18.6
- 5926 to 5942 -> 18.9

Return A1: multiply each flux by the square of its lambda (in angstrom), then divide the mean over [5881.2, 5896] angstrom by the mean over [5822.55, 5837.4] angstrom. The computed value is 0.78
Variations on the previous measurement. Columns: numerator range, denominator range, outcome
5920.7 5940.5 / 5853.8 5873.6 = 1.07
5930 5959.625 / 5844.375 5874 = 1.06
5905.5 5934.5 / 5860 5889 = 1.05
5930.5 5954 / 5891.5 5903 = 1.42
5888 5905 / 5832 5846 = 0.75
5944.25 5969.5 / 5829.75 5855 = 1.06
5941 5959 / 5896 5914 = 1.15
